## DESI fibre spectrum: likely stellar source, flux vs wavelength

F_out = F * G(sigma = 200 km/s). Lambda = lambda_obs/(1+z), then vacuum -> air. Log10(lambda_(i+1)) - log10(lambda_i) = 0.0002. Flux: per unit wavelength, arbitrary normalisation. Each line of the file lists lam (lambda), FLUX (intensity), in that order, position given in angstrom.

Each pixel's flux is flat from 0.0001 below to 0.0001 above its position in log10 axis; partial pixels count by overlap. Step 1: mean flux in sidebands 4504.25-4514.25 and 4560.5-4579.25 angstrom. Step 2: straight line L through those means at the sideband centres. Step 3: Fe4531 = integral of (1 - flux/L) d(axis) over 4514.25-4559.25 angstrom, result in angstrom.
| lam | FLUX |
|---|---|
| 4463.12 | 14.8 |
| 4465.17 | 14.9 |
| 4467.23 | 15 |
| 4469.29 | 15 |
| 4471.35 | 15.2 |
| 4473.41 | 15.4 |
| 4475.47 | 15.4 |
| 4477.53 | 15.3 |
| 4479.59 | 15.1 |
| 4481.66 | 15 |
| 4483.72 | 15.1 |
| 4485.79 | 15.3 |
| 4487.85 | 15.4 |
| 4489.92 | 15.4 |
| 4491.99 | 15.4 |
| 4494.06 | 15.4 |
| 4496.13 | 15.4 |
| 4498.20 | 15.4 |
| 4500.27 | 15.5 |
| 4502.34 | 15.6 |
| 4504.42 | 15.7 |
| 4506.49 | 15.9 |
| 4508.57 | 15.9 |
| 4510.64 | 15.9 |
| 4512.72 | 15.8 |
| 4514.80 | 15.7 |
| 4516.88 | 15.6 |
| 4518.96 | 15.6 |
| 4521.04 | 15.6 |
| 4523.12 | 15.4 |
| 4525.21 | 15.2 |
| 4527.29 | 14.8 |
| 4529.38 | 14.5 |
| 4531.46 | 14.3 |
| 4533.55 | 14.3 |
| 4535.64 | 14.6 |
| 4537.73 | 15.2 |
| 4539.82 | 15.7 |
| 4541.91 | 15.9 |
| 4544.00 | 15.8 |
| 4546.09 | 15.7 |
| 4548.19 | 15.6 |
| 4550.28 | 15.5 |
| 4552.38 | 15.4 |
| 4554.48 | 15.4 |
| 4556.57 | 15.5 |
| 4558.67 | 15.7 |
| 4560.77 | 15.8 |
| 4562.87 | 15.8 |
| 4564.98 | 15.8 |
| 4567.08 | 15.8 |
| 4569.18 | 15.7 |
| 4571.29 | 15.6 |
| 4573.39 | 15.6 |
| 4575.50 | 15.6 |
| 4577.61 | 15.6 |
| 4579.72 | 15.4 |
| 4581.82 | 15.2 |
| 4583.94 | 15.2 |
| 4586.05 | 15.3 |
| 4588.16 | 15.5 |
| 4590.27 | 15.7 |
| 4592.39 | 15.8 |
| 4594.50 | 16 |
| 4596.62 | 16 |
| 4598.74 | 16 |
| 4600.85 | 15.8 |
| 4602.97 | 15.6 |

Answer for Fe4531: 1.3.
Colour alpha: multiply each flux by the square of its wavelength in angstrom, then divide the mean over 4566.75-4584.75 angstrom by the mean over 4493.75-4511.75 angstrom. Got 1.02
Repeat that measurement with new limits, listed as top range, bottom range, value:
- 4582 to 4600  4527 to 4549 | 1.06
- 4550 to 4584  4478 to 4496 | 1.06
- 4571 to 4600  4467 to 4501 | 1.07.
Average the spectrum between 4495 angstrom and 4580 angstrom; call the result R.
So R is 15.5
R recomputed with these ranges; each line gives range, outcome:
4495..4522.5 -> 15.7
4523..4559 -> 15.2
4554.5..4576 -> 15.7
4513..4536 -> 15.1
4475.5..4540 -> 15.3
